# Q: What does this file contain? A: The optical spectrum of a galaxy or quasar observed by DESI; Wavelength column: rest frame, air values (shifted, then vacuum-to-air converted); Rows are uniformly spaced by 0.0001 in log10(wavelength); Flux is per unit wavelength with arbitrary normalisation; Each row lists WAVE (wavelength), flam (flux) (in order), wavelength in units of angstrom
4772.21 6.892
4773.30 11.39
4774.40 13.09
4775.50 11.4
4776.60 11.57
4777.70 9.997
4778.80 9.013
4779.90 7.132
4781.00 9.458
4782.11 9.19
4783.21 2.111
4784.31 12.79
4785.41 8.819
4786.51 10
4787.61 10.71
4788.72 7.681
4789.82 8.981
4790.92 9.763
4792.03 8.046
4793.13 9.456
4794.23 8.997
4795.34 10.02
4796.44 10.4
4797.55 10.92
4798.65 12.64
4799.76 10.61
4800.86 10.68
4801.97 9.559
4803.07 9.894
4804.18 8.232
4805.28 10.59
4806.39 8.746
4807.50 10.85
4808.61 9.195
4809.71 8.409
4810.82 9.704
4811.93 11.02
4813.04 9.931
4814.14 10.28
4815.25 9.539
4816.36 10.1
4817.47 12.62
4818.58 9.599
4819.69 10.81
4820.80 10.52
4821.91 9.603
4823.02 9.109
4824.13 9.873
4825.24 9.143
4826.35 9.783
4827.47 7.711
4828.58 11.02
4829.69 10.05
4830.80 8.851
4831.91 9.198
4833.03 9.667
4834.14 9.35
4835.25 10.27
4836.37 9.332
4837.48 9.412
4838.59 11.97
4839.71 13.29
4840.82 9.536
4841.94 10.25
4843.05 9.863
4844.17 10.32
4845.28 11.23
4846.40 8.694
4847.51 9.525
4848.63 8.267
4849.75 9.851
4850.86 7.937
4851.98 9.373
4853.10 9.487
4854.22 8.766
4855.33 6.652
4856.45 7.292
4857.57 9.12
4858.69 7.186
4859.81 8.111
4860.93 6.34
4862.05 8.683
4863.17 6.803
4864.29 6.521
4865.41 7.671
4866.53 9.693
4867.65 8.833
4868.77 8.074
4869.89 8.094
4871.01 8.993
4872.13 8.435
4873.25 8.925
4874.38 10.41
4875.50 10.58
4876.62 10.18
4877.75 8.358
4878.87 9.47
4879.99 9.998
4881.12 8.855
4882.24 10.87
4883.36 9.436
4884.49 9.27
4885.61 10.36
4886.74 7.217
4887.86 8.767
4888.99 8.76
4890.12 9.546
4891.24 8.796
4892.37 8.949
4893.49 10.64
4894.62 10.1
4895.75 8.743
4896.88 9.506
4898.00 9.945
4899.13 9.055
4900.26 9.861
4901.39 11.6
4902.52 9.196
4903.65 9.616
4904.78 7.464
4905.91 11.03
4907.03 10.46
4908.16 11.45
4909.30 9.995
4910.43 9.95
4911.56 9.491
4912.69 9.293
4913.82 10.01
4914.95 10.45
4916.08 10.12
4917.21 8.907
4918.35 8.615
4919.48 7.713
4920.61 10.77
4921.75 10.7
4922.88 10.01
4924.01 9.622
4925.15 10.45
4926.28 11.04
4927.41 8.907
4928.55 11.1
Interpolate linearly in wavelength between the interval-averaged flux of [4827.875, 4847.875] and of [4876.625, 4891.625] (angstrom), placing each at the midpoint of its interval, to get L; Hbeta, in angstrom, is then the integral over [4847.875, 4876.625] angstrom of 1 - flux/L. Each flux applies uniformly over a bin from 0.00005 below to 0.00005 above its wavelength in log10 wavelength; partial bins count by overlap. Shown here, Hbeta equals 3.6 angstrom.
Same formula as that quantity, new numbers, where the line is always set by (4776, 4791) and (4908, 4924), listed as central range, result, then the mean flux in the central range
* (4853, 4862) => 1.55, 7.83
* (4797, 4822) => -2.65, 10.2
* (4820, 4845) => -1.63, 9.94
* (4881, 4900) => 0.54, 9.36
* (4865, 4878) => 0.66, 9.05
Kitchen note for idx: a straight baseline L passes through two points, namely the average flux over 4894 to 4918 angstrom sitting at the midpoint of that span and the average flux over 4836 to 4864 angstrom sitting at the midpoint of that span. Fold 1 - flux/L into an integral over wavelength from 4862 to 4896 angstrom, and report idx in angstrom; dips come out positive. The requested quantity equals 1.5 angstrom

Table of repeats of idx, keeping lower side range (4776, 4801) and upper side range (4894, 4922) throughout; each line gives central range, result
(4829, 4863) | 1.3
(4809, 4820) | -0.7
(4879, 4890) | 0.5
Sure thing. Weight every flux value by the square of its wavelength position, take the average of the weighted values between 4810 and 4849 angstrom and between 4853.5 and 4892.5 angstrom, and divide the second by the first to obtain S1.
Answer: 0.89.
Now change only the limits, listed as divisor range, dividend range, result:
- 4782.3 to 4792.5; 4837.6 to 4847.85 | 1.22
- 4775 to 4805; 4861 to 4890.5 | 0.96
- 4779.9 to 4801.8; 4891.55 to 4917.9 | 1.08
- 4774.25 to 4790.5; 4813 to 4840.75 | 1.09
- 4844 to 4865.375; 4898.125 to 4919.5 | 1.19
